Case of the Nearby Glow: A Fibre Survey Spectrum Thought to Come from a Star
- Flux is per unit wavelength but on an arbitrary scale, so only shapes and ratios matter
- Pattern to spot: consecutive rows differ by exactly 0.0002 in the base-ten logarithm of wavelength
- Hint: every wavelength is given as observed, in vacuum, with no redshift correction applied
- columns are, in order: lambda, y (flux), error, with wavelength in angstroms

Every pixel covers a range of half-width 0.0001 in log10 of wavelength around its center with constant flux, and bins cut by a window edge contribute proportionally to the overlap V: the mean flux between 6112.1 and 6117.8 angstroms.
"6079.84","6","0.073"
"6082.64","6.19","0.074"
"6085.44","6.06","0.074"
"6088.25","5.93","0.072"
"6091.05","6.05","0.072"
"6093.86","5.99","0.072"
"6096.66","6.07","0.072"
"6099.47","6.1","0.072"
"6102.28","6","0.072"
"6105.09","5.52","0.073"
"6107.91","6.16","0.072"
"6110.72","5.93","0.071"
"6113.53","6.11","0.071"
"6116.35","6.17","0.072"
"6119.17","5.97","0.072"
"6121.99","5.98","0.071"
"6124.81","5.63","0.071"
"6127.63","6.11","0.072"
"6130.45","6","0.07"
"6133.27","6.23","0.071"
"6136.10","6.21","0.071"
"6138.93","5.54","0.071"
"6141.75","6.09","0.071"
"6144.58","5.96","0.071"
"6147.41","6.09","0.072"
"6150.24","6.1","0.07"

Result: 6.14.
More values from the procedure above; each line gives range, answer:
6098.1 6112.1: 5.94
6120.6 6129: 5.91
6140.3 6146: 6.03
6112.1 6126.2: 5.97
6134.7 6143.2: 5.95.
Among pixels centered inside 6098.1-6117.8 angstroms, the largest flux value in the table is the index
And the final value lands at 6.17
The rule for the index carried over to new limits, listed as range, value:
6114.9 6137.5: 6.23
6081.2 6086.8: 6.19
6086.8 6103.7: 6.1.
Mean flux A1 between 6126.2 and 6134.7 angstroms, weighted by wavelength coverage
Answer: 6.11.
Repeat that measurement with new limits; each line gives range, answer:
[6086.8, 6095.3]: 5.99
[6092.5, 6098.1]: 6.04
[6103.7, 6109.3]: 5.83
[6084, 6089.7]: 6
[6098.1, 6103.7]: 6.05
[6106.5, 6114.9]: 6.07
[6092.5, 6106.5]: 5.94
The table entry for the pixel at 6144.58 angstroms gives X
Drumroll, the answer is 5.96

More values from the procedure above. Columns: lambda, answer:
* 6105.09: 5.52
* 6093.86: 5.99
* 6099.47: 6.1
